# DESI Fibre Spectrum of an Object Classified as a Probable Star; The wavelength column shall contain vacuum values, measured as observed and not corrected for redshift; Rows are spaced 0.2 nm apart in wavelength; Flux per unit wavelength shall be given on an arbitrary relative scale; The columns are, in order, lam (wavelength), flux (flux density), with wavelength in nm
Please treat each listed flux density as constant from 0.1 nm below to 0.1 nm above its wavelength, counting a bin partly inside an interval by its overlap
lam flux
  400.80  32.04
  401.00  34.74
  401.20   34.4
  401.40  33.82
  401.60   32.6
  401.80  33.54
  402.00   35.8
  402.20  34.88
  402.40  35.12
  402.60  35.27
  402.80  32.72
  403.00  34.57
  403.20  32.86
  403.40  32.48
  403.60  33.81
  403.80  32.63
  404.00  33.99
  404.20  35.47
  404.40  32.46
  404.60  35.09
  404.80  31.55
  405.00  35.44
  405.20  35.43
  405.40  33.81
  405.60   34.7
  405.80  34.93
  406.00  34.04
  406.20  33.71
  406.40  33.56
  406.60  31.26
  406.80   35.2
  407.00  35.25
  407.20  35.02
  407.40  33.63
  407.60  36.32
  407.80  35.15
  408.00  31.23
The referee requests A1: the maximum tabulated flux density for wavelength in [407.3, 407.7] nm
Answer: 36.32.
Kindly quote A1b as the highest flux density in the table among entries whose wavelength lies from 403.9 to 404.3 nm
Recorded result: 35.47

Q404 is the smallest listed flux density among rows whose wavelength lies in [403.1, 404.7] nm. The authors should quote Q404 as 32.46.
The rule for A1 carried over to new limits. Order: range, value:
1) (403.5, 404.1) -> 33.99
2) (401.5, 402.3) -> 35.8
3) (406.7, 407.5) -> 35.25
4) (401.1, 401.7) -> 34.4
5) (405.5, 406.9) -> 35.2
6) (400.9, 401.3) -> 34.74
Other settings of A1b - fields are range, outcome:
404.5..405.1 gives 35.44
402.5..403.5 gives 35.27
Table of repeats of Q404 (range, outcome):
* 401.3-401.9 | 32.6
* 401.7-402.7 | 33.54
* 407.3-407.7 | 33.63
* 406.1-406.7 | 31.26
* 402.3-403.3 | 32.72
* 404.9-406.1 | 33.81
